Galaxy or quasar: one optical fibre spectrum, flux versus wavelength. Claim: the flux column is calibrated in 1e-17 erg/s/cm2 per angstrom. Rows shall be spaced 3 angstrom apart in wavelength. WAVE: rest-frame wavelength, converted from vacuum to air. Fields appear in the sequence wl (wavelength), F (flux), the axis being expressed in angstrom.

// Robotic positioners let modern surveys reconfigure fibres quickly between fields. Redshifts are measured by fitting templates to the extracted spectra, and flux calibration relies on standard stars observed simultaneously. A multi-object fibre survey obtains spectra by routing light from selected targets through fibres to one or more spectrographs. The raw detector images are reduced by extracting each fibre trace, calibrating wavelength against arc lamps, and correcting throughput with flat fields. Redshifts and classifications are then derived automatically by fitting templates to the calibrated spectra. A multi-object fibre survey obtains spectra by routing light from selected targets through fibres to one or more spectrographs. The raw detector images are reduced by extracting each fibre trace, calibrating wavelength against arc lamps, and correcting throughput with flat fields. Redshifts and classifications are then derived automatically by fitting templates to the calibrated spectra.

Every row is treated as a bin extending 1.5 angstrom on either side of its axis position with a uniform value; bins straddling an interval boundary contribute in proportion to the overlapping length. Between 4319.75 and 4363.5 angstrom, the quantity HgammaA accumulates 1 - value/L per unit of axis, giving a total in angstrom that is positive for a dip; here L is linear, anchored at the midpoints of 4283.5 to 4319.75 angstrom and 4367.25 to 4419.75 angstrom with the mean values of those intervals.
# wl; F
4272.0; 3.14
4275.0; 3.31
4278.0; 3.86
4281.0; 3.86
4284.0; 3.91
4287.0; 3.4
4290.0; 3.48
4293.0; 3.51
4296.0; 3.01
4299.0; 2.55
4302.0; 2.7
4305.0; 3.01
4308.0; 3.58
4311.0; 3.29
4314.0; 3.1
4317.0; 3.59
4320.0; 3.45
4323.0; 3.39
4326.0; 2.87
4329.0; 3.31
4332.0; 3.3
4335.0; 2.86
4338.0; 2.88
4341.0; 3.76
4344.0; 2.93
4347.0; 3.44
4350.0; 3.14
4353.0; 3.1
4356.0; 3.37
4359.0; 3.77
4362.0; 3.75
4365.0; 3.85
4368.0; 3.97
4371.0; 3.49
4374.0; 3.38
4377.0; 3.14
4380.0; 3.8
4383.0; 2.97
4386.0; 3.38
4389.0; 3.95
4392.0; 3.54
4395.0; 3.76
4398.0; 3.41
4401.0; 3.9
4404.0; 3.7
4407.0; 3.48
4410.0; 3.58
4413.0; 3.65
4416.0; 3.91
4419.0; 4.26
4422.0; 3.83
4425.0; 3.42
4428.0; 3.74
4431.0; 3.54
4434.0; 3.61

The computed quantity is 1.6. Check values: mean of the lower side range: 3.25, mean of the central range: 3.28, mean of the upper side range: 3.61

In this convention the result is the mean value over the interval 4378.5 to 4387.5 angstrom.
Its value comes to 3.38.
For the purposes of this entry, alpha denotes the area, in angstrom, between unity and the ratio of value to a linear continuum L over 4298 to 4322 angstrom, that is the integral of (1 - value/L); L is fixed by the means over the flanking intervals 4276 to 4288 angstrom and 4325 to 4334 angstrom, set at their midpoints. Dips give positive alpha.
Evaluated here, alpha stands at 1.5 angstrom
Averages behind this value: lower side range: 3.75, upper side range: 3.16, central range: 3.18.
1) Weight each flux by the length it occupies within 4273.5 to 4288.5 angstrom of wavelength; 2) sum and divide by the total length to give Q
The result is 3.67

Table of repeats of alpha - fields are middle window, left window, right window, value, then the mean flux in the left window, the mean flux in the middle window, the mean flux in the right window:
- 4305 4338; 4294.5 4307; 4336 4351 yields -2.4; 2.85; 3.24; 3.22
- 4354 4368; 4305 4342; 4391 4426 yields -0.9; 3.26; 3.69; 3.71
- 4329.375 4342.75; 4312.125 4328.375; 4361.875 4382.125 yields 0.7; 3.28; 3.2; 3.6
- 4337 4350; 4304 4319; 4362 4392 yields 0.7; 3.33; 3.25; 3.56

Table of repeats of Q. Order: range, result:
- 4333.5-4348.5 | 3.17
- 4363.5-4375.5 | 3.67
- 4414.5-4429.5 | 3.83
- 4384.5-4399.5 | 3.61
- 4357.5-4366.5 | 3.79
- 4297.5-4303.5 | 2.62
